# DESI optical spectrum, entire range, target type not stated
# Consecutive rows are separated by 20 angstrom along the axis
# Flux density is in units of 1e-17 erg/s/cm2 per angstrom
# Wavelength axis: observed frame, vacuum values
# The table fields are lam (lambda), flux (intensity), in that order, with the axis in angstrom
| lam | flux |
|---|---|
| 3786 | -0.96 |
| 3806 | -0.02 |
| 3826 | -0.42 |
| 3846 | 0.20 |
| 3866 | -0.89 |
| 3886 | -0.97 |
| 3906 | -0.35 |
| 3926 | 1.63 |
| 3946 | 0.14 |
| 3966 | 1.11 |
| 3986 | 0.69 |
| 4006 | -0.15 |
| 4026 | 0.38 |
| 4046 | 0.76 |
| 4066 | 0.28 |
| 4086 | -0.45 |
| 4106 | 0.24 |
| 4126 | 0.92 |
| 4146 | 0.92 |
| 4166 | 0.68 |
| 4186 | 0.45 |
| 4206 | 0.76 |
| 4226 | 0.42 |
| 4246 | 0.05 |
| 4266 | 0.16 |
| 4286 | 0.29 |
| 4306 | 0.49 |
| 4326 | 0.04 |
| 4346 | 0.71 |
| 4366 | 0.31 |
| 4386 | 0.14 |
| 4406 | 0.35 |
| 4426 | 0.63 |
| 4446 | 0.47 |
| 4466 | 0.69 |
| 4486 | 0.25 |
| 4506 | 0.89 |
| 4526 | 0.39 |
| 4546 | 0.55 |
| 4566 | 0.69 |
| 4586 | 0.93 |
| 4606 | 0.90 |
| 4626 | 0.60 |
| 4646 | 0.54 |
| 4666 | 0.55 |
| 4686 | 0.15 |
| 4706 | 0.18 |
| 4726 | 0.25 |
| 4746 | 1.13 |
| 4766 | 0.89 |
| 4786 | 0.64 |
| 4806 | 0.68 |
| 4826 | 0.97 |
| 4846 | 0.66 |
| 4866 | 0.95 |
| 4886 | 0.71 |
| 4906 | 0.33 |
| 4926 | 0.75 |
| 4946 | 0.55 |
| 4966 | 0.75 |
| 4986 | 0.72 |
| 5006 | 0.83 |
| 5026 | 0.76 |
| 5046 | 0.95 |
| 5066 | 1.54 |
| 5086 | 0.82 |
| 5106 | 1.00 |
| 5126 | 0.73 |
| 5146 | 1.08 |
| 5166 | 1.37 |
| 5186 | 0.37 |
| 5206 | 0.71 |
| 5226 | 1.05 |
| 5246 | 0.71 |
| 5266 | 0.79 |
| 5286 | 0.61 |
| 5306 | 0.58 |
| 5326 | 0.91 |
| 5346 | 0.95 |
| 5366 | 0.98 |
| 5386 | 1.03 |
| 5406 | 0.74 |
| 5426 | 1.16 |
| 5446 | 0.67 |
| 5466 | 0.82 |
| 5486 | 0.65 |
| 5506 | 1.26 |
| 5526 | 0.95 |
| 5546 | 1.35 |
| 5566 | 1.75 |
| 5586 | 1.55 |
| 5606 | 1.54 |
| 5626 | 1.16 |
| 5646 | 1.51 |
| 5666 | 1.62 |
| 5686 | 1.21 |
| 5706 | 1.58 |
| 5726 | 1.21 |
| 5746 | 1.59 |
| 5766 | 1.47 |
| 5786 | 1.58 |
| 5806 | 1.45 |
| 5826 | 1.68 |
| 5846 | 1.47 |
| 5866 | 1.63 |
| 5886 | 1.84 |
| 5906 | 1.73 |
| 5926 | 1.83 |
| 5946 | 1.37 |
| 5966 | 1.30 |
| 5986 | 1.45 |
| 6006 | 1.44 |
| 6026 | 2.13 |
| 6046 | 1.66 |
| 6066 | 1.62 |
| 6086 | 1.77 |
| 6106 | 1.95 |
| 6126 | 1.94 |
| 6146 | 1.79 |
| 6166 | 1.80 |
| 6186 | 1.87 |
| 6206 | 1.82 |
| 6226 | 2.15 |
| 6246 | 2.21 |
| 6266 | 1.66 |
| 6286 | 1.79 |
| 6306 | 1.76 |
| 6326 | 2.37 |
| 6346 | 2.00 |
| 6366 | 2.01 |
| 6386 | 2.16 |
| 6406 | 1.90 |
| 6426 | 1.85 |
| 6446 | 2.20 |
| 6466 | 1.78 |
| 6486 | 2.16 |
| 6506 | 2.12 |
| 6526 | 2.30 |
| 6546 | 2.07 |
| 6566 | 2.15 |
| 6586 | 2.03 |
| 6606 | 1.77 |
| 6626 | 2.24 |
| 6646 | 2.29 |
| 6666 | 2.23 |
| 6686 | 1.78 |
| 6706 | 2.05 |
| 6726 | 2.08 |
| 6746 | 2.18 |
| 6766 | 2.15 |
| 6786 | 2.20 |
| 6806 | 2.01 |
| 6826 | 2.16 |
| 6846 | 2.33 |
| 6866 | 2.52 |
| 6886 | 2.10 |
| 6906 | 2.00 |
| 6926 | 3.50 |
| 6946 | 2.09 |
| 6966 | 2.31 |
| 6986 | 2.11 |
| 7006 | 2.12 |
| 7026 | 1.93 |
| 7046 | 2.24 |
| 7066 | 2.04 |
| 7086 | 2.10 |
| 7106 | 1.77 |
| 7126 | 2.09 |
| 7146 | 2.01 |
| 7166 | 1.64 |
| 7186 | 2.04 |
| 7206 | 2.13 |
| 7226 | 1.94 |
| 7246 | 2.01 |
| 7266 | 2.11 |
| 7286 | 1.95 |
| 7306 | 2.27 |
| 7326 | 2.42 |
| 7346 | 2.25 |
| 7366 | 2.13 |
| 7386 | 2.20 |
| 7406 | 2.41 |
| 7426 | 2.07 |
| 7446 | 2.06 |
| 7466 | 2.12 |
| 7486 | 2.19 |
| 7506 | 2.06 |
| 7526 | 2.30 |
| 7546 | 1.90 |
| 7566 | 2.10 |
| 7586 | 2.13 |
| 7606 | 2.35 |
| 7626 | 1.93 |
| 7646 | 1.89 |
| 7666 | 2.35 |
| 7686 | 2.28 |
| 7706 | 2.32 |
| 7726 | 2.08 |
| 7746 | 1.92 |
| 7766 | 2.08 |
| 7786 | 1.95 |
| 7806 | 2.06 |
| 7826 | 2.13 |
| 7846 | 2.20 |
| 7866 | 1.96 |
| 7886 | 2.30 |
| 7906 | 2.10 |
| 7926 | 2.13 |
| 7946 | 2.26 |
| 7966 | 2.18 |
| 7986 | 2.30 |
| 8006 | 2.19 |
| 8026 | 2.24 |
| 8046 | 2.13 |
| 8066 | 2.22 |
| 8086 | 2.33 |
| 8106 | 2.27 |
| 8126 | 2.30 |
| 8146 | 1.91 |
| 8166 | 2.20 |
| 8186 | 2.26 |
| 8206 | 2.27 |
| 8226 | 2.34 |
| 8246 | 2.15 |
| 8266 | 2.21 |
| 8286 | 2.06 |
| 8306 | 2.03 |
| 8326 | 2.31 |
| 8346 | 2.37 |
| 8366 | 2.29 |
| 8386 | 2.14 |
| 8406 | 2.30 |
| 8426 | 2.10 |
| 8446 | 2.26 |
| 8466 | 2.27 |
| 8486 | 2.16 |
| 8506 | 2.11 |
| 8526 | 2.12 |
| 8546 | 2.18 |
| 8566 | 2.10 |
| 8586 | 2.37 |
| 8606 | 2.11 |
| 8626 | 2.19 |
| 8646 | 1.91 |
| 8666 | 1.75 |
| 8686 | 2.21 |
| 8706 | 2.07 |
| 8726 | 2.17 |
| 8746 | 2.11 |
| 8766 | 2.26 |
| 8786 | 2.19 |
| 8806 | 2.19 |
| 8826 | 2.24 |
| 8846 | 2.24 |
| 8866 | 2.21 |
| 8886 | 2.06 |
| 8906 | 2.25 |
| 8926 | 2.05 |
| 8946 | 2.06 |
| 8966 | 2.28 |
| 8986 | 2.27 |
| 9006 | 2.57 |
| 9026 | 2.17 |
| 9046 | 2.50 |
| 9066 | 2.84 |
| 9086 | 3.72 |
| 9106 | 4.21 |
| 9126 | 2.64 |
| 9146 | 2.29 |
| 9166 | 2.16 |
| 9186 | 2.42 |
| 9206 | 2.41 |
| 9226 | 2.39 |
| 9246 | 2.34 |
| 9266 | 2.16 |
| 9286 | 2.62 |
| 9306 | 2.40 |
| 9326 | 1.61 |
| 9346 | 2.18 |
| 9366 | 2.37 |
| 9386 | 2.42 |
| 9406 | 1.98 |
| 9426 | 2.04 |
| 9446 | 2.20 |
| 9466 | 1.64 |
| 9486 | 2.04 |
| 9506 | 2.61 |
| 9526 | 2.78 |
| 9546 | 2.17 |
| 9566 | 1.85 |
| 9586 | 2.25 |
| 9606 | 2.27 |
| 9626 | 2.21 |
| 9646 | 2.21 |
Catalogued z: 0.38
